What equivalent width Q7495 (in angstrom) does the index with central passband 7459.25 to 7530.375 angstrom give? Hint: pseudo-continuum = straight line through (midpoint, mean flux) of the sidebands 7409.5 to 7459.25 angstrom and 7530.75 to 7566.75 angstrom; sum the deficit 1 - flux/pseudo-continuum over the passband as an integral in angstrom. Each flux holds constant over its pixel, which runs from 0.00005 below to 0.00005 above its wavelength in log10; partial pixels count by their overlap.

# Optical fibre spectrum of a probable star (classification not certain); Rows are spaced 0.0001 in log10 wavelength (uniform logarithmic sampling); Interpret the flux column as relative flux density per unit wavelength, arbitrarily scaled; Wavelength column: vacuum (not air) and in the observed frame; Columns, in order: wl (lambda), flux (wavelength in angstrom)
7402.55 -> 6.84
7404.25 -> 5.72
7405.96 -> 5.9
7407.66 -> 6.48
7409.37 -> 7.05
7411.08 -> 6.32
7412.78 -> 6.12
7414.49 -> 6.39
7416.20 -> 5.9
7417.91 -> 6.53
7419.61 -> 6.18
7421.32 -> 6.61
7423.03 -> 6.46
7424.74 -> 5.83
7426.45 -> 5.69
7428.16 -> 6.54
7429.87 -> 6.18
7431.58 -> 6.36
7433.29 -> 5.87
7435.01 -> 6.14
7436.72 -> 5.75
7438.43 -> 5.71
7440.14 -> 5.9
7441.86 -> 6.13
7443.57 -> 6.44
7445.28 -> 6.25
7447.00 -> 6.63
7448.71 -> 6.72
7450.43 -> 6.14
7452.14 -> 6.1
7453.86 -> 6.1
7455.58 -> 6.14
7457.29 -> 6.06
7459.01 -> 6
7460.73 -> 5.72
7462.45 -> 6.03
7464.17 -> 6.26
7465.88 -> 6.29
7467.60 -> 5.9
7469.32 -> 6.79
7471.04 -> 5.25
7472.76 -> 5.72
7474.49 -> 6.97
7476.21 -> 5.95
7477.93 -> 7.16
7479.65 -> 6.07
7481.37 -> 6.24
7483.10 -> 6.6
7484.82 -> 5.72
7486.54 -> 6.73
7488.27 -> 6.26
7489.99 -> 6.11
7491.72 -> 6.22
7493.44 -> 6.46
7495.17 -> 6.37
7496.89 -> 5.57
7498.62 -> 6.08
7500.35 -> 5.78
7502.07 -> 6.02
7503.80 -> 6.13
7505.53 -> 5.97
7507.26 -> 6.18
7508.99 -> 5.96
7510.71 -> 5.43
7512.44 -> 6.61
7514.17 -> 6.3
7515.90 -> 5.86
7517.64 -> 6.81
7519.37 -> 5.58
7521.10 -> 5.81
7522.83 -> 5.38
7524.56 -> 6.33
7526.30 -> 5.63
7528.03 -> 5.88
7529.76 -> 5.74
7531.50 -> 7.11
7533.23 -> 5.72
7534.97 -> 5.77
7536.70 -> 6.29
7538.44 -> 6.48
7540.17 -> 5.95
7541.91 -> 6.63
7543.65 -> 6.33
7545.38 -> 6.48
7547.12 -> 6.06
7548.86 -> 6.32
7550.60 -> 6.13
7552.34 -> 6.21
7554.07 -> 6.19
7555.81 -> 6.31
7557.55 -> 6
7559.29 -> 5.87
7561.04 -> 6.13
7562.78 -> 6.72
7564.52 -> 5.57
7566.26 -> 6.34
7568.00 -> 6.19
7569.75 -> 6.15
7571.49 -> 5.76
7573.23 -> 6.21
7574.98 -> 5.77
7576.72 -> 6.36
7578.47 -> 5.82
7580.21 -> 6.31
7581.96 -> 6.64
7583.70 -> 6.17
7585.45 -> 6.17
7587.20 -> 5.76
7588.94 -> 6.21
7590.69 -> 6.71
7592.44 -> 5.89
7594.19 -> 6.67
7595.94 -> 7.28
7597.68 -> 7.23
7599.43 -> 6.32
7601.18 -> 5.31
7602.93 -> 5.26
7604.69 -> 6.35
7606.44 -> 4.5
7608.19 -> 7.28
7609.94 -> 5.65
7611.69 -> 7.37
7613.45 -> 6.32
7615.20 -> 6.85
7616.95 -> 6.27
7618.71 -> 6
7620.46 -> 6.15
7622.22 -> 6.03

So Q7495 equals 1.27 angstrom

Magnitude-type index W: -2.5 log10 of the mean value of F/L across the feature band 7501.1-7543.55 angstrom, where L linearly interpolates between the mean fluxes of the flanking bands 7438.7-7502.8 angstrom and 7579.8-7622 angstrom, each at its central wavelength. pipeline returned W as 0.026 mag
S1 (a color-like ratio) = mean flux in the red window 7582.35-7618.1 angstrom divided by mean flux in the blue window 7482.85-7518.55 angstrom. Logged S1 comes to 1.02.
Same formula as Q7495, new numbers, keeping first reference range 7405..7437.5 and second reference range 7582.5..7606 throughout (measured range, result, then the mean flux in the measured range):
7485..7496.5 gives -0.1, 6.29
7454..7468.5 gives 0.4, 6.06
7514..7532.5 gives 0.6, 6.03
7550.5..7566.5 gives 0.2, 6.14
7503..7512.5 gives 0.3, 6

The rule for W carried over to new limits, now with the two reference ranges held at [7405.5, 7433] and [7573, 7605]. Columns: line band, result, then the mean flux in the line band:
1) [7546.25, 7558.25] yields 0.01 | 6.18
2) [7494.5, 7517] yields 0.04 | 6.02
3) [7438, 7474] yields 0.03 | 6.12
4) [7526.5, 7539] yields 0.02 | 6.11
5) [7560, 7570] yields 0.01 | 6.17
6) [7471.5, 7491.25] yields -0.01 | 6.29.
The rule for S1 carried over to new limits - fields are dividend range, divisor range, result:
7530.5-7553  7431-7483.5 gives 1.02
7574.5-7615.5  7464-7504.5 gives 1.01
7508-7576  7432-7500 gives 0.99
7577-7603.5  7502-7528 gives 1.05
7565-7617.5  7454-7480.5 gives 1.01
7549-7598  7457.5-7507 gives 1.01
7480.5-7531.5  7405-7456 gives 0.98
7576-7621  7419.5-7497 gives 1.01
